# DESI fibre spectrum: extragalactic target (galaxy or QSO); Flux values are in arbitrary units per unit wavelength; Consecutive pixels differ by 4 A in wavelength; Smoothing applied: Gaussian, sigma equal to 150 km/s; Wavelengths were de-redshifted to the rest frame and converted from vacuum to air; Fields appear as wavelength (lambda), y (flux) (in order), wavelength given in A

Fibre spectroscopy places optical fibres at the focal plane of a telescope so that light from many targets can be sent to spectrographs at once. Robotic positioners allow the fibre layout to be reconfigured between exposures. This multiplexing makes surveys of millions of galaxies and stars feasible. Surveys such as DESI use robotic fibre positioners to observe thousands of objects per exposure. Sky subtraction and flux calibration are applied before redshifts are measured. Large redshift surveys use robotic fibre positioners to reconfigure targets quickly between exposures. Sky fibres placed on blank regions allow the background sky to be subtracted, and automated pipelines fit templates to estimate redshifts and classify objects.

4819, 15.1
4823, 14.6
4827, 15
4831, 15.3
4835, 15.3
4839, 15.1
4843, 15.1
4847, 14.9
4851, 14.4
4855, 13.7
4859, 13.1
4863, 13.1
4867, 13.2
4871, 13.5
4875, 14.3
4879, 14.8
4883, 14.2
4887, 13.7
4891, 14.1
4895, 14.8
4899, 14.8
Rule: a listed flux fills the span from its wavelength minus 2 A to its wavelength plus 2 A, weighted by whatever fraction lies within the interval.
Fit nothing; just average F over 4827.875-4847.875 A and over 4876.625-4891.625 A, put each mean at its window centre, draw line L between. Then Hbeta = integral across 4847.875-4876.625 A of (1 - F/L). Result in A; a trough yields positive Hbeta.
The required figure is 2.0 A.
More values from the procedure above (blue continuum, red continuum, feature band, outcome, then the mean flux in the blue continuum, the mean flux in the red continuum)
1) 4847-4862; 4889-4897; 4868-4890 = 0.27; 13.8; 14.4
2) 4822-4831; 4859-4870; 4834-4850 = -0.93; 14.9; 13.2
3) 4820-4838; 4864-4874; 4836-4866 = -0.08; 15.1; 13.4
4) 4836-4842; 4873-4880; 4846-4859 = 0.71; 15.1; 14.5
